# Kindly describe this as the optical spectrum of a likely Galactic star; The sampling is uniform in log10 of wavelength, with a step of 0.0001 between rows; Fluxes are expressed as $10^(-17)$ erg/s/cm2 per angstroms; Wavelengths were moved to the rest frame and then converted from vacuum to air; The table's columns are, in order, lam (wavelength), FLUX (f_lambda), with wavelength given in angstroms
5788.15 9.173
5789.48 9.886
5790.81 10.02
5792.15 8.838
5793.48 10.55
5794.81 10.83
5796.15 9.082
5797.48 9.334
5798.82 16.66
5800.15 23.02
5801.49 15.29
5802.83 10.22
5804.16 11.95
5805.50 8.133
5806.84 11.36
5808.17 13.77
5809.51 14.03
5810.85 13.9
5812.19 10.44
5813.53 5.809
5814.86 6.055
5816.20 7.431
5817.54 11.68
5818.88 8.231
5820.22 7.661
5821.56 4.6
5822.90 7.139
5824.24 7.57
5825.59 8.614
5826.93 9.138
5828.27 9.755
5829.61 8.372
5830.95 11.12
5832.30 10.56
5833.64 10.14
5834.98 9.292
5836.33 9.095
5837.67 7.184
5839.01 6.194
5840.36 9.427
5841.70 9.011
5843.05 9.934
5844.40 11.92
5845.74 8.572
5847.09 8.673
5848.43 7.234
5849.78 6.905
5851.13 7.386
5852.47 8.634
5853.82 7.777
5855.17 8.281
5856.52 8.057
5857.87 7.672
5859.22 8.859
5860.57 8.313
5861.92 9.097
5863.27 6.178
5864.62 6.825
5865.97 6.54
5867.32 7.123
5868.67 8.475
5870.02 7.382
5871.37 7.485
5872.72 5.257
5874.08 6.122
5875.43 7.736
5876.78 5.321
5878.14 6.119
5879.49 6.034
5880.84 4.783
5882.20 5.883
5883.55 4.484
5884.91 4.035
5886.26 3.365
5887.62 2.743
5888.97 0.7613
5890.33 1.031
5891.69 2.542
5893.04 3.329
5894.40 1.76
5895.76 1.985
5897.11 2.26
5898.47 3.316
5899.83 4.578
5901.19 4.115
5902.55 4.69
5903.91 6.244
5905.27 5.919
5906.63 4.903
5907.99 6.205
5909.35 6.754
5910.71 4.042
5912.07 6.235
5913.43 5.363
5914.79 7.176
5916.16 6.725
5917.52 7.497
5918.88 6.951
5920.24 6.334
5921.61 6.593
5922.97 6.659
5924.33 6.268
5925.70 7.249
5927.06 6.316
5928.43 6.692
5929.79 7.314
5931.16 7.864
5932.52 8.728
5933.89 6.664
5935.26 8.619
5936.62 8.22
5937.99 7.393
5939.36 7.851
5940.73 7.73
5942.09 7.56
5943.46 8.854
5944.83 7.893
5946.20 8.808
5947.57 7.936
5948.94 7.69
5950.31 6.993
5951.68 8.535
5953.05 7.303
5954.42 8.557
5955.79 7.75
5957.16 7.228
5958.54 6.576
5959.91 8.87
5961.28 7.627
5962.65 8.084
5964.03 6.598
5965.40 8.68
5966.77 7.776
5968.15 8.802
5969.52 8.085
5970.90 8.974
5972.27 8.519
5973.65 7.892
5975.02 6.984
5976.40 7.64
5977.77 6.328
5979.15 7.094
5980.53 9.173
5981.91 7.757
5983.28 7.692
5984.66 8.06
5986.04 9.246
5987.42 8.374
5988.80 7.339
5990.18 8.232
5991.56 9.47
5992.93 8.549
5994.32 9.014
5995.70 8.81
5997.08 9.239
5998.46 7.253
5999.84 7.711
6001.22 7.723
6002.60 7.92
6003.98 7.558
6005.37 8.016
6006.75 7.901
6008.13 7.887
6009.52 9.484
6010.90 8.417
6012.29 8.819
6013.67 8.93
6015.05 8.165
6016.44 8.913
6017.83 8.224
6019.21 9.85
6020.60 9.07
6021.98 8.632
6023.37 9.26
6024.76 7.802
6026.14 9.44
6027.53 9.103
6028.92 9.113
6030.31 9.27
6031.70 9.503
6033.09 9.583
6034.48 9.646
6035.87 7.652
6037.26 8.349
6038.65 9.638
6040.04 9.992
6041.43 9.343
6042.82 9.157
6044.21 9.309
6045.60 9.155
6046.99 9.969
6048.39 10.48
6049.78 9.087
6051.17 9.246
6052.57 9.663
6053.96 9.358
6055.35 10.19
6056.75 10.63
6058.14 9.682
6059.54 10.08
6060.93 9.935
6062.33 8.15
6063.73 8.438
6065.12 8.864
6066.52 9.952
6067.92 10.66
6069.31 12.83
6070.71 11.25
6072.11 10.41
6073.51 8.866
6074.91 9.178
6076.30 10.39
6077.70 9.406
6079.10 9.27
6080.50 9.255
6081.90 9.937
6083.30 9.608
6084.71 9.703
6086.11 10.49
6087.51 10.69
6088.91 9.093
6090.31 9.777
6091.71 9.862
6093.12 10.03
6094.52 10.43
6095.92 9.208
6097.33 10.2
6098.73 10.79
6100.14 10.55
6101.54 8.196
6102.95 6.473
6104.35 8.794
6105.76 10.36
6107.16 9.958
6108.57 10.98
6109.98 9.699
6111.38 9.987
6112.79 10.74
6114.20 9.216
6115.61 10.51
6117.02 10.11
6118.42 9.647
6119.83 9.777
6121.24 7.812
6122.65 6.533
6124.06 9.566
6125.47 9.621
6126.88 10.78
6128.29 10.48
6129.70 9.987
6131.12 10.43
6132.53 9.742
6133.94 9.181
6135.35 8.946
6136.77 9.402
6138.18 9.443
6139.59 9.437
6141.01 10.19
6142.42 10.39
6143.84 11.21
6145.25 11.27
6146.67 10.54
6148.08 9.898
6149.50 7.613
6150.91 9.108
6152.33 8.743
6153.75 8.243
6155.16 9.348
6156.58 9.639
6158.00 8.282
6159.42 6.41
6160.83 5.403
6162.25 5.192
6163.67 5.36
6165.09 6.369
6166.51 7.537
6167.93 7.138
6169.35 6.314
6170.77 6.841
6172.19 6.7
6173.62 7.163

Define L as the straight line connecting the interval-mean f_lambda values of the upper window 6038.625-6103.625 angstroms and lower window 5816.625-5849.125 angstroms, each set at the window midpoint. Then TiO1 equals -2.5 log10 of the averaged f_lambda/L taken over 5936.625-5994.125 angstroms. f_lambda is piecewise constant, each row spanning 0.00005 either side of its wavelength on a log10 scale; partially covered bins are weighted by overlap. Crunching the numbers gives 0.168 mag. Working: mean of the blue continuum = 8.78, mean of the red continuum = 9.72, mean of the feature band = 7.97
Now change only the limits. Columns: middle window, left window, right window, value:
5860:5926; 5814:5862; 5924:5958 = 0.43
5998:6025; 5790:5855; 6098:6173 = 0.11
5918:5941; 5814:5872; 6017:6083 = 0.21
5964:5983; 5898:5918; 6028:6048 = -0.07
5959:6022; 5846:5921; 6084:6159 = -0.10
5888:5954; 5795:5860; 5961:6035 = 0.41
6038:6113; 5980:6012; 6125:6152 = -0.07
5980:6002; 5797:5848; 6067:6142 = 0.18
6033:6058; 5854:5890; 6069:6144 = -0.07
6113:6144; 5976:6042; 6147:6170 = -0.23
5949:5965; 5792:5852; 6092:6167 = 0.24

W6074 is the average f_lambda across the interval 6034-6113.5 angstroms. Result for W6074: 9.7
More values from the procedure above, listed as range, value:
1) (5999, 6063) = 9.02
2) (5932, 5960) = 7.87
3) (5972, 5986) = 7.76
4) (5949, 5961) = 7.72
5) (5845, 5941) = 6.17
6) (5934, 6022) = 8.13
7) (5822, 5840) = 8.74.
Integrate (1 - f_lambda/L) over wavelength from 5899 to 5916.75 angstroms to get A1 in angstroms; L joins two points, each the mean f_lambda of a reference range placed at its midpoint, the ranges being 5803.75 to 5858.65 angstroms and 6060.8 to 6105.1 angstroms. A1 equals 7.0 angstroms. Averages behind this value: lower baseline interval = 8.98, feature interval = 5.58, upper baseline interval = 9.7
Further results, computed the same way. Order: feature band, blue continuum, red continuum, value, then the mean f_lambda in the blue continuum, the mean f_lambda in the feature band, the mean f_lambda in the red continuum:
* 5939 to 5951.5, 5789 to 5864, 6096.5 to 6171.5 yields 1.9 angstroms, 9.54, 7.95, 9.02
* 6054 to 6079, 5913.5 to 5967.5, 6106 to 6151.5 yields -2.4 angstroms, 7.52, 9.91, 9.77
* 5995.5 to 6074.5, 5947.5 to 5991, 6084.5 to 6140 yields -4.0 angstroms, 7.89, 9.16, 9.67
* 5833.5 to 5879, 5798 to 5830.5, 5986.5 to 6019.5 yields 9.8 angstroms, 10.4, 7.85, 8.4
